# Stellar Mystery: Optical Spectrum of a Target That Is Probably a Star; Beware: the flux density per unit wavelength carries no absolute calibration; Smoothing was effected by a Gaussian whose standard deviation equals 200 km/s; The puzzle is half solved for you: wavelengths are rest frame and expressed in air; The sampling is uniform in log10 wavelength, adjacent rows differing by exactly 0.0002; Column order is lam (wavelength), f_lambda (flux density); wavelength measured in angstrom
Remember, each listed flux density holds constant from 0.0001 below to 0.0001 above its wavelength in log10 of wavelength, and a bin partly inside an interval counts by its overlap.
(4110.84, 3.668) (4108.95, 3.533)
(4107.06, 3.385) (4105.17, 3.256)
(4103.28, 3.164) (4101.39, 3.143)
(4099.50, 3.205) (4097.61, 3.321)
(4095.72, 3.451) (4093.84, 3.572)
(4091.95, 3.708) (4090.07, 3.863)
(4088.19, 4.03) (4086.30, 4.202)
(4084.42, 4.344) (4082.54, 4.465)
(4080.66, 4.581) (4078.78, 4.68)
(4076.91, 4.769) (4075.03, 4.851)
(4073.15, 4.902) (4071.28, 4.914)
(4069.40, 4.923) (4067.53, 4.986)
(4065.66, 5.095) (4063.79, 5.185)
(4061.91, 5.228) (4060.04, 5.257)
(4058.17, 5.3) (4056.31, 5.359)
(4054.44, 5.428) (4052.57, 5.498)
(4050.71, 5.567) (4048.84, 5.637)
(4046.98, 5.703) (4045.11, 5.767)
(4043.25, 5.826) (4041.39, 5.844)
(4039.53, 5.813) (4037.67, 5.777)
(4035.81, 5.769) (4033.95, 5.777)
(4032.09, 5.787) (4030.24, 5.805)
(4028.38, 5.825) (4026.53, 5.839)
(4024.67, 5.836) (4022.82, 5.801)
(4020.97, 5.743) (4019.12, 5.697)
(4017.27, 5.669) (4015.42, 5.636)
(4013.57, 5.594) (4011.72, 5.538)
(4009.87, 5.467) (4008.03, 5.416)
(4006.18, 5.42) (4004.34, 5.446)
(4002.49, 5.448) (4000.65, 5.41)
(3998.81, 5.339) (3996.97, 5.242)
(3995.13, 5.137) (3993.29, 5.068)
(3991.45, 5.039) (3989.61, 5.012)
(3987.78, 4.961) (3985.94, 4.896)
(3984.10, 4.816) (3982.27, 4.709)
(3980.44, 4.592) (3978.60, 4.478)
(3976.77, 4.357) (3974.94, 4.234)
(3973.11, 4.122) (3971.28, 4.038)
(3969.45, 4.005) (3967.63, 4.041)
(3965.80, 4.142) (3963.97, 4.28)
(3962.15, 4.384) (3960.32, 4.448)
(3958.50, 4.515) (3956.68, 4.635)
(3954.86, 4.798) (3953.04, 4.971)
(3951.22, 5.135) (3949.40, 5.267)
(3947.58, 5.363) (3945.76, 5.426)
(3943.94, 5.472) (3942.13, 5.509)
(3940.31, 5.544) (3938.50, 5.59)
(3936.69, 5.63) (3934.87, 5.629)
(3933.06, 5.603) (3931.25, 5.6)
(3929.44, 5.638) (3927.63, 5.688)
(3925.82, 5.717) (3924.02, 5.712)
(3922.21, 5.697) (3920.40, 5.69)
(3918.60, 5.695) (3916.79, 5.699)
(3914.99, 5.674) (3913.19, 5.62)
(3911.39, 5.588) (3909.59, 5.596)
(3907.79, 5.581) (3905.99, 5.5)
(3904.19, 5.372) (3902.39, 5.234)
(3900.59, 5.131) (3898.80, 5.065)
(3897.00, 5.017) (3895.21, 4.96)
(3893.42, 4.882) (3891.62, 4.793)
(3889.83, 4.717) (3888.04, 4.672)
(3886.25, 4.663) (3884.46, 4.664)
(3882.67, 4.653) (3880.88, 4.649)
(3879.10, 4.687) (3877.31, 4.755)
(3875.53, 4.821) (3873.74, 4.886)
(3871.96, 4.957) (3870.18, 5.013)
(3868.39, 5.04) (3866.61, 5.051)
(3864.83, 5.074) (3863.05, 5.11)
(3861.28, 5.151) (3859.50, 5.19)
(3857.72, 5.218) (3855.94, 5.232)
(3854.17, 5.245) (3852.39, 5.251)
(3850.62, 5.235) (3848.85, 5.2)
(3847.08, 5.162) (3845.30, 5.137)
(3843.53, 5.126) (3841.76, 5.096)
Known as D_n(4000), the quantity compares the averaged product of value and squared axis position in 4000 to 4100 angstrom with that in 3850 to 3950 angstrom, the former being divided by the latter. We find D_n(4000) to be 1.1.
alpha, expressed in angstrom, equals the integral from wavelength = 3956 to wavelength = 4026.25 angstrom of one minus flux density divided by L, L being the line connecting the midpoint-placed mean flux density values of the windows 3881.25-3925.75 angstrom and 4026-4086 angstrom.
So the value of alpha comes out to 4.1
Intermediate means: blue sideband 5.25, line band 4.98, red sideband 5.31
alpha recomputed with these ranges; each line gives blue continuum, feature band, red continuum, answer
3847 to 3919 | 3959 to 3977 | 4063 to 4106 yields 2.0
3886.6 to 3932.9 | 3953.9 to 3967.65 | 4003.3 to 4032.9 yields 2.7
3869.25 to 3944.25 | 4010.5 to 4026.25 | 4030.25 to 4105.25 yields -2.3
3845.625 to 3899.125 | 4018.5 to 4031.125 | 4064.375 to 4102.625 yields -3.8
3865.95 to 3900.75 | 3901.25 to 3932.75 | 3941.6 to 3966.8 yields -4.8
